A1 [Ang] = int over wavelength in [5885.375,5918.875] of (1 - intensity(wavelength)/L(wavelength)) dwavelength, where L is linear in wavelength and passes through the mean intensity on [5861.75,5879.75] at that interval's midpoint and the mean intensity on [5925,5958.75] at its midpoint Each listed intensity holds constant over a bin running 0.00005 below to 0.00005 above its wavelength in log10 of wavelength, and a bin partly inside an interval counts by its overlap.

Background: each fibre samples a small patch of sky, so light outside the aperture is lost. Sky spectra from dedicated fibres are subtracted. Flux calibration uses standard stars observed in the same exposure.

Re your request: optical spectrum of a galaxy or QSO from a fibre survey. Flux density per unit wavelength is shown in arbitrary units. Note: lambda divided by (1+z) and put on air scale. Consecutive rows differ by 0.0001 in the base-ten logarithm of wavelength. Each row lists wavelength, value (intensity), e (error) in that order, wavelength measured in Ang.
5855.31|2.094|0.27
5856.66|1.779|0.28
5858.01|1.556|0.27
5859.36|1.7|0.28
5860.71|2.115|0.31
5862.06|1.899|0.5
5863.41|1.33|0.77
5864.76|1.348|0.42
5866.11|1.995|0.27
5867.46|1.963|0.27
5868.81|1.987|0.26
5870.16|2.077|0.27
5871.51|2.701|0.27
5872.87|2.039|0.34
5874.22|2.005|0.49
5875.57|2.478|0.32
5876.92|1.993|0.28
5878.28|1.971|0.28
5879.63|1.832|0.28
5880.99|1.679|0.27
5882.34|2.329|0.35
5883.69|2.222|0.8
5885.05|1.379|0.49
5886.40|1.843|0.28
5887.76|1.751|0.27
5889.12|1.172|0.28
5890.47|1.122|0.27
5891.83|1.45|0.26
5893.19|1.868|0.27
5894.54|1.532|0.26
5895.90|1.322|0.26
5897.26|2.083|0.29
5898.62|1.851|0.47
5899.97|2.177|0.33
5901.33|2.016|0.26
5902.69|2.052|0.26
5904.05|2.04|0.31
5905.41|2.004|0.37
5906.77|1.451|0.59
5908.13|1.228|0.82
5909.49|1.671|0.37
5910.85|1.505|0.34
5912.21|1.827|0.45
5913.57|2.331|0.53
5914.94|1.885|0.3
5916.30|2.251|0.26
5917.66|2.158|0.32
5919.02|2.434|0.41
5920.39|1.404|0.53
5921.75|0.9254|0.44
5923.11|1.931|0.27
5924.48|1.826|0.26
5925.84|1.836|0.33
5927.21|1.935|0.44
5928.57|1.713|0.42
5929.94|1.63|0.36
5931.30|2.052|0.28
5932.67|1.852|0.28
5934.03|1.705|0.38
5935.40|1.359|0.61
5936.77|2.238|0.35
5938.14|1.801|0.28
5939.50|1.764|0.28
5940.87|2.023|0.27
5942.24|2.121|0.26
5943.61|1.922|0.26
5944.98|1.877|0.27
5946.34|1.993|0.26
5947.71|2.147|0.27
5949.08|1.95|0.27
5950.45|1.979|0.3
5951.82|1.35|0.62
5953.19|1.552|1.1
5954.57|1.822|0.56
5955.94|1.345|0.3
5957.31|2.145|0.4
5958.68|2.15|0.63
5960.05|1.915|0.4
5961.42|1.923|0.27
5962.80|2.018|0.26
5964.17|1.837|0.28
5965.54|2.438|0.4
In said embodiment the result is 2.4 Ang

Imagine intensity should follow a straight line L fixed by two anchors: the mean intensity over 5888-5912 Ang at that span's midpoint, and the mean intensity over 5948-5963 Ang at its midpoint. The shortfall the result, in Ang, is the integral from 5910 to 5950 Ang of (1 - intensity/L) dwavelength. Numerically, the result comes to -2.5 Ang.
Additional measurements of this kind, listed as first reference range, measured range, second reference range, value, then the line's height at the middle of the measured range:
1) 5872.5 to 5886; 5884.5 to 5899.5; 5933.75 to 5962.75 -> 2.9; 1.97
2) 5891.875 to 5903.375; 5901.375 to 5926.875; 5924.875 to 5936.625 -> -0.2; 1.81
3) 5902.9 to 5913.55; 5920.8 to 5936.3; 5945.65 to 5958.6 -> 0.6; 1.78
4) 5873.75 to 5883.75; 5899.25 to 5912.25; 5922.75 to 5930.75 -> 0.8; 1.92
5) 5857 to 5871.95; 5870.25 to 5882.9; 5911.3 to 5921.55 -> -1.5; 1.89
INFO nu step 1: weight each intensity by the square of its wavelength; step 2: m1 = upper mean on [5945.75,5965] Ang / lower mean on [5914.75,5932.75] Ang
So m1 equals 1.0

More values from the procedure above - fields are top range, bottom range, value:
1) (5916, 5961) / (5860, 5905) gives 1.01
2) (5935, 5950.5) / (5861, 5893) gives 1.07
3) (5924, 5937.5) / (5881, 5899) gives 1.09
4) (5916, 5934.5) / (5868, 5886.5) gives 0.91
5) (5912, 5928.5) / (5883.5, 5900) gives 1.16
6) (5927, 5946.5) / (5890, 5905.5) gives 1.05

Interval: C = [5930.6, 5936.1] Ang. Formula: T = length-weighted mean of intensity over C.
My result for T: 1.74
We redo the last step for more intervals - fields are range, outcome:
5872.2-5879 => 2.1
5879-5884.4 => 2.01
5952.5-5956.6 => 1.57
